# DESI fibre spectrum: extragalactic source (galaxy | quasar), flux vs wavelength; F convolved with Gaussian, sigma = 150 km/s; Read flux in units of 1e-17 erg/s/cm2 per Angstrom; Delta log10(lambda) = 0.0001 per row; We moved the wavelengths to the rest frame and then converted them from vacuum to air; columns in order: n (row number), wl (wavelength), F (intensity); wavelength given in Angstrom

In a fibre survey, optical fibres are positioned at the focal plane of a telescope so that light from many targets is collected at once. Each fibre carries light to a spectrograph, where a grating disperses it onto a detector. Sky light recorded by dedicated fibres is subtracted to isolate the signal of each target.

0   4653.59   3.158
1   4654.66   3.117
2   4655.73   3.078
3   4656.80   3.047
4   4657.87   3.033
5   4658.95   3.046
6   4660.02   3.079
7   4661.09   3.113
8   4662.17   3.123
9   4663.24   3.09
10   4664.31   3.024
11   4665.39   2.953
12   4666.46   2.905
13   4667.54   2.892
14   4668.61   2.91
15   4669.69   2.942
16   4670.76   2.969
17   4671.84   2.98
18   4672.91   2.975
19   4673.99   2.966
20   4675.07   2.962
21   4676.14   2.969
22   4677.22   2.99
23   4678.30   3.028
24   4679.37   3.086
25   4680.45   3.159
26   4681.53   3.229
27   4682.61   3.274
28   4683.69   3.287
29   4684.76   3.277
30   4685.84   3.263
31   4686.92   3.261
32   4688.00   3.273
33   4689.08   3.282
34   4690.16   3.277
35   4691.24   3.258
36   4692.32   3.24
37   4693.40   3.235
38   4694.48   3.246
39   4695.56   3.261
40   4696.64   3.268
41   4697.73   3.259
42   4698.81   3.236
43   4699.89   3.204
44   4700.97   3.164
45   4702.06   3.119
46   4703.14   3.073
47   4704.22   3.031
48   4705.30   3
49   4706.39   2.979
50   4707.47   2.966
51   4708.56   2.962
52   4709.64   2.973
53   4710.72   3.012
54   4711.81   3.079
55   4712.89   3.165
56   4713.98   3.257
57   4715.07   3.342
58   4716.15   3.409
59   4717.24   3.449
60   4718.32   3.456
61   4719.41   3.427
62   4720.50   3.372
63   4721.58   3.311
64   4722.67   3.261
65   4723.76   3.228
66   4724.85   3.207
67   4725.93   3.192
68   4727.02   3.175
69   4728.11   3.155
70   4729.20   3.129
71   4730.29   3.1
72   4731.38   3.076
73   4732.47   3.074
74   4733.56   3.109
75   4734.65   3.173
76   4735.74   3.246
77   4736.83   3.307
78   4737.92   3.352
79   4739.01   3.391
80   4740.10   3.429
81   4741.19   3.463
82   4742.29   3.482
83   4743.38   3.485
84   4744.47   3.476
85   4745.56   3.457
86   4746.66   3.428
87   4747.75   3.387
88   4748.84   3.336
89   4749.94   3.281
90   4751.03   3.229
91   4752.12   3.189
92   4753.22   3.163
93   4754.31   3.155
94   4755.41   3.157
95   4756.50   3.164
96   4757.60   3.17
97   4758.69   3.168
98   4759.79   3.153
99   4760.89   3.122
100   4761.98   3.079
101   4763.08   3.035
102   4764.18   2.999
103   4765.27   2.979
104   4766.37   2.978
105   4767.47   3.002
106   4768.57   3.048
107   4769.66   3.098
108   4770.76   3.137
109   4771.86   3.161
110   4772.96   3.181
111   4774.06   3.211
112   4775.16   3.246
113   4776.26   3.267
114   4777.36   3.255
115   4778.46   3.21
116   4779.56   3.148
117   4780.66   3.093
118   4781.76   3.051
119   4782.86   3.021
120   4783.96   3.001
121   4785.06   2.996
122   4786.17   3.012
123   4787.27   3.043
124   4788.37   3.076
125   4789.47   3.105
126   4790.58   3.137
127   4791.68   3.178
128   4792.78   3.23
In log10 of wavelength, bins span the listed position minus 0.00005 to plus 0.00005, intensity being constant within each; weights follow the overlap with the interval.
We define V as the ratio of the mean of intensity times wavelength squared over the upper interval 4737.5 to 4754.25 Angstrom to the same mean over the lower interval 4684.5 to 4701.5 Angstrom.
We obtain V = 1.1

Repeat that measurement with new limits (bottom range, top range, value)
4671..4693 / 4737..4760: 1.08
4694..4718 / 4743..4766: 1.04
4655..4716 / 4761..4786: 1.03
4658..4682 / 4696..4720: 1.07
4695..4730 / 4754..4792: 1.00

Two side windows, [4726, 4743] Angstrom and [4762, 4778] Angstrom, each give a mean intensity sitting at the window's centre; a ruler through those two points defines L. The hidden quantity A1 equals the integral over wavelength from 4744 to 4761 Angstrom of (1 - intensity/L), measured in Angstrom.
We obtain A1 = -0.41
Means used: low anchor 3.24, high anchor 3.11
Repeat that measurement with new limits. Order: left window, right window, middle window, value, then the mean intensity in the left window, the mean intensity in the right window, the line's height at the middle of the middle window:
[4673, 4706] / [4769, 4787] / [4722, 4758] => -1.3 Angstrom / 3.17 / 3.13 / 3.15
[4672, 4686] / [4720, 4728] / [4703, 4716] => 0.5 Angstrom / 3.11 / 3.25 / 3.2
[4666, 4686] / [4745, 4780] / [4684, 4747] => -2.6 Angstrom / 3.05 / 3.17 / 3.11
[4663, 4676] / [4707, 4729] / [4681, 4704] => -1.1 Angstrom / 2.96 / 3.22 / 3.08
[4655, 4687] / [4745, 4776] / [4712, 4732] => -0.9 Angstrom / 3.06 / 3.17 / 3.12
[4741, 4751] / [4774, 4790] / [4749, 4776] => 1.1 Angstrom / 3.41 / 3.11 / 3.27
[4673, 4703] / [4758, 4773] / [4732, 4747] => -1.1 Angstrom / 3.18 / 3.08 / 3.11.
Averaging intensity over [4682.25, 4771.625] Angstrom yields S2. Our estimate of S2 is 3.21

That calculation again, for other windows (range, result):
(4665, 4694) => 3.11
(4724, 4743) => 3.24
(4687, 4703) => 3.23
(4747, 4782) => 3.15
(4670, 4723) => 3.17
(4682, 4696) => 3.27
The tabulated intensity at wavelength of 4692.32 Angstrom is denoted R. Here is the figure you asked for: 3.24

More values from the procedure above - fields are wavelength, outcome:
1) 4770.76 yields 3.137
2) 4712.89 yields 3.165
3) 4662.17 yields 3.123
